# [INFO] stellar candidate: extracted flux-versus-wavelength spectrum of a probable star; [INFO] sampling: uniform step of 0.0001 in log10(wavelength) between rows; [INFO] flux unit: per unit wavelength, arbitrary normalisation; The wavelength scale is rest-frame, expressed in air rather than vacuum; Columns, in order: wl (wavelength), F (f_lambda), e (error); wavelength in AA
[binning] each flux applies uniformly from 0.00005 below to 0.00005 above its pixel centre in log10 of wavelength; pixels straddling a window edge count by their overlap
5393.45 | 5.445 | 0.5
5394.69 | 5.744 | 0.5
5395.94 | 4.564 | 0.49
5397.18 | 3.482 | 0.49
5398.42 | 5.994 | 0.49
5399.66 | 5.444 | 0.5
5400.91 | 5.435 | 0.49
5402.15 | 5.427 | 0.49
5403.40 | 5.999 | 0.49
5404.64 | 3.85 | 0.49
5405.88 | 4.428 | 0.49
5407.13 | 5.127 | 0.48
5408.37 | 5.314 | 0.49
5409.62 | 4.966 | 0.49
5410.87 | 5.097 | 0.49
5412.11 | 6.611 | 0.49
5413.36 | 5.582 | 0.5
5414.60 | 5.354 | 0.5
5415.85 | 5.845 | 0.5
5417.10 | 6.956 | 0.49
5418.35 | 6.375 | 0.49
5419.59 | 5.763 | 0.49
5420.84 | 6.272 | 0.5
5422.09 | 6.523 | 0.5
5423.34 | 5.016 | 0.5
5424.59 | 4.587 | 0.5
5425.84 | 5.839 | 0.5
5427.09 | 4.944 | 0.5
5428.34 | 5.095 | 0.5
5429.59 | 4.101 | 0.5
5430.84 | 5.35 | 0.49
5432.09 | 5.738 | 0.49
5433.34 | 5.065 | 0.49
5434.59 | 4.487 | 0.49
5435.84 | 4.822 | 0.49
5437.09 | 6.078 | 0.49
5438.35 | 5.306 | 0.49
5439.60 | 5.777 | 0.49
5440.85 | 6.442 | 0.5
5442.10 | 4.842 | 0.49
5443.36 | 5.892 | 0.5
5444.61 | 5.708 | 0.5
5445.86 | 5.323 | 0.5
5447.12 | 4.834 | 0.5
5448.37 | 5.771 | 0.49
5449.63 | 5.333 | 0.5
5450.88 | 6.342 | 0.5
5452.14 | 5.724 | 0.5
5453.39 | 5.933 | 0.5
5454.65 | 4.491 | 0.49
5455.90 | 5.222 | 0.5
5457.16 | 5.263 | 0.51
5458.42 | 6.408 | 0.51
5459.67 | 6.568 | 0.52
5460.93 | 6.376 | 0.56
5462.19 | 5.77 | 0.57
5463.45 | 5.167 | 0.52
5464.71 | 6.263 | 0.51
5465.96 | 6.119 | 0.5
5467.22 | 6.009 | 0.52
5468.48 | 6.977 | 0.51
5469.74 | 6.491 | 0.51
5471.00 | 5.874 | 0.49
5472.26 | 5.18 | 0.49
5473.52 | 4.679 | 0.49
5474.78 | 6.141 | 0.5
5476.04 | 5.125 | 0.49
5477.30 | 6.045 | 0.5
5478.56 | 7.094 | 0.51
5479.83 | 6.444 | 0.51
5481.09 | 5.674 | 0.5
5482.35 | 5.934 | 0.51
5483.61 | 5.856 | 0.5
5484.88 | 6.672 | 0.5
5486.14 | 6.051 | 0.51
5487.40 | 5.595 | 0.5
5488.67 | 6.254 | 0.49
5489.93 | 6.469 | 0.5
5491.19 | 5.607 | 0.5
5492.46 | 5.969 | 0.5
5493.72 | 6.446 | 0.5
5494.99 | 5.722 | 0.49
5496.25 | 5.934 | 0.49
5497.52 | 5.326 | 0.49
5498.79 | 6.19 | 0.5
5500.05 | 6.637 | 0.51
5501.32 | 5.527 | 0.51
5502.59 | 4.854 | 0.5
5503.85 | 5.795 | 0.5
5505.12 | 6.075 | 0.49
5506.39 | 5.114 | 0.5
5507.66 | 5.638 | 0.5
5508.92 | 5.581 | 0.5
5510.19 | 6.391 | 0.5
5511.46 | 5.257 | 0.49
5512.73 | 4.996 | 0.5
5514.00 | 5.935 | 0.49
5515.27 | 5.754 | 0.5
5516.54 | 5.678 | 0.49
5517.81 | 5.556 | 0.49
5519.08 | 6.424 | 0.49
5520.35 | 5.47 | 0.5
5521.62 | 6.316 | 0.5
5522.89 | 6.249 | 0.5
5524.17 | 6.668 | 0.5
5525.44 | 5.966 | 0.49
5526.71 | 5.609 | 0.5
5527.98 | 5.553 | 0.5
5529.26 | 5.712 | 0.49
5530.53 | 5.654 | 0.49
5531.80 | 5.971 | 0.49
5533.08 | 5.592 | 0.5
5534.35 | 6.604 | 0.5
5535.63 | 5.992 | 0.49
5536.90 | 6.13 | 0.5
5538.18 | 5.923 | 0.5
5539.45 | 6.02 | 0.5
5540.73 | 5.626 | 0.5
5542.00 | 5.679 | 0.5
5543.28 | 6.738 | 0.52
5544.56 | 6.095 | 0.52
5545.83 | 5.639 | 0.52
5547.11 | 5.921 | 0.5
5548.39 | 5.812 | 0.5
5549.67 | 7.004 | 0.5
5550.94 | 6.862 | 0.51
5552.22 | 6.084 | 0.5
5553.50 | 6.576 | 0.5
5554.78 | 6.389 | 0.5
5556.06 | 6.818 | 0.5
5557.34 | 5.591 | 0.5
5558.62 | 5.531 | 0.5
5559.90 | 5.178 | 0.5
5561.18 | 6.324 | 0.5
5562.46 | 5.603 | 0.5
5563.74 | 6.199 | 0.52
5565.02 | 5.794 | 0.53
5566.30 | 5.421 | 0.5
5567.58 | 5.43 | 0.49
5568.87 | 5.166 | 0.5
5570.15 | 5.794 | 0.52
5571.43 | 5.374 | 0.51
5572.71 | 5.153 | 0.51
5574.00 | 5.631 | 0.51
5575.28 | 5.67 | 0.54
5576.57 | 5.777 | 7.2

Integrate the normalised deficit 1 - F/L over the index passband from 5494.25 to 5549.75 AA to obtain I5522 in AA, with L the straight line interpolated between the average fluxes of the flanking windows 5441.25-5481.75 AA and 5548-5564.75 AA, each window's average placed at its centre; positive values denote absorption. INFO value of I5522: 1.5 AA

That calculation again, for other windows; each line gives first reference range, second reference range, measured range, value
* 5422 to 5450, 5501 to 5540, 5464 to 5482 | -1.5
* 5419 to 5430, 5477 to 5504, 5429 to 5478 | 0.3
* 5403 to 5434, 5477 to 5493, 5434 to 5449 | 0.6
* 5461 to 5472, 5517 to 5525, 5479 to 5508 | 0.8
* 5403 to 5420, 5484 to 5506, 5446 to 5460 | 0.3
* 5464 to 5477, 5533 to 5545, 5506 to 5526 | 0.6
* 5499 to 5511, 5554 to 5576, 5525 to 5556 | -1.8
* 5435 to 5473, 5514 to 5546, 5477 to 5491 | -0.9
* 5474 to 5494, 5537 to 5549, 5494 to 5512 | 0.9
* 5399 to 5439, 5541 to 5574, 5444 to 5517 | -2.5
